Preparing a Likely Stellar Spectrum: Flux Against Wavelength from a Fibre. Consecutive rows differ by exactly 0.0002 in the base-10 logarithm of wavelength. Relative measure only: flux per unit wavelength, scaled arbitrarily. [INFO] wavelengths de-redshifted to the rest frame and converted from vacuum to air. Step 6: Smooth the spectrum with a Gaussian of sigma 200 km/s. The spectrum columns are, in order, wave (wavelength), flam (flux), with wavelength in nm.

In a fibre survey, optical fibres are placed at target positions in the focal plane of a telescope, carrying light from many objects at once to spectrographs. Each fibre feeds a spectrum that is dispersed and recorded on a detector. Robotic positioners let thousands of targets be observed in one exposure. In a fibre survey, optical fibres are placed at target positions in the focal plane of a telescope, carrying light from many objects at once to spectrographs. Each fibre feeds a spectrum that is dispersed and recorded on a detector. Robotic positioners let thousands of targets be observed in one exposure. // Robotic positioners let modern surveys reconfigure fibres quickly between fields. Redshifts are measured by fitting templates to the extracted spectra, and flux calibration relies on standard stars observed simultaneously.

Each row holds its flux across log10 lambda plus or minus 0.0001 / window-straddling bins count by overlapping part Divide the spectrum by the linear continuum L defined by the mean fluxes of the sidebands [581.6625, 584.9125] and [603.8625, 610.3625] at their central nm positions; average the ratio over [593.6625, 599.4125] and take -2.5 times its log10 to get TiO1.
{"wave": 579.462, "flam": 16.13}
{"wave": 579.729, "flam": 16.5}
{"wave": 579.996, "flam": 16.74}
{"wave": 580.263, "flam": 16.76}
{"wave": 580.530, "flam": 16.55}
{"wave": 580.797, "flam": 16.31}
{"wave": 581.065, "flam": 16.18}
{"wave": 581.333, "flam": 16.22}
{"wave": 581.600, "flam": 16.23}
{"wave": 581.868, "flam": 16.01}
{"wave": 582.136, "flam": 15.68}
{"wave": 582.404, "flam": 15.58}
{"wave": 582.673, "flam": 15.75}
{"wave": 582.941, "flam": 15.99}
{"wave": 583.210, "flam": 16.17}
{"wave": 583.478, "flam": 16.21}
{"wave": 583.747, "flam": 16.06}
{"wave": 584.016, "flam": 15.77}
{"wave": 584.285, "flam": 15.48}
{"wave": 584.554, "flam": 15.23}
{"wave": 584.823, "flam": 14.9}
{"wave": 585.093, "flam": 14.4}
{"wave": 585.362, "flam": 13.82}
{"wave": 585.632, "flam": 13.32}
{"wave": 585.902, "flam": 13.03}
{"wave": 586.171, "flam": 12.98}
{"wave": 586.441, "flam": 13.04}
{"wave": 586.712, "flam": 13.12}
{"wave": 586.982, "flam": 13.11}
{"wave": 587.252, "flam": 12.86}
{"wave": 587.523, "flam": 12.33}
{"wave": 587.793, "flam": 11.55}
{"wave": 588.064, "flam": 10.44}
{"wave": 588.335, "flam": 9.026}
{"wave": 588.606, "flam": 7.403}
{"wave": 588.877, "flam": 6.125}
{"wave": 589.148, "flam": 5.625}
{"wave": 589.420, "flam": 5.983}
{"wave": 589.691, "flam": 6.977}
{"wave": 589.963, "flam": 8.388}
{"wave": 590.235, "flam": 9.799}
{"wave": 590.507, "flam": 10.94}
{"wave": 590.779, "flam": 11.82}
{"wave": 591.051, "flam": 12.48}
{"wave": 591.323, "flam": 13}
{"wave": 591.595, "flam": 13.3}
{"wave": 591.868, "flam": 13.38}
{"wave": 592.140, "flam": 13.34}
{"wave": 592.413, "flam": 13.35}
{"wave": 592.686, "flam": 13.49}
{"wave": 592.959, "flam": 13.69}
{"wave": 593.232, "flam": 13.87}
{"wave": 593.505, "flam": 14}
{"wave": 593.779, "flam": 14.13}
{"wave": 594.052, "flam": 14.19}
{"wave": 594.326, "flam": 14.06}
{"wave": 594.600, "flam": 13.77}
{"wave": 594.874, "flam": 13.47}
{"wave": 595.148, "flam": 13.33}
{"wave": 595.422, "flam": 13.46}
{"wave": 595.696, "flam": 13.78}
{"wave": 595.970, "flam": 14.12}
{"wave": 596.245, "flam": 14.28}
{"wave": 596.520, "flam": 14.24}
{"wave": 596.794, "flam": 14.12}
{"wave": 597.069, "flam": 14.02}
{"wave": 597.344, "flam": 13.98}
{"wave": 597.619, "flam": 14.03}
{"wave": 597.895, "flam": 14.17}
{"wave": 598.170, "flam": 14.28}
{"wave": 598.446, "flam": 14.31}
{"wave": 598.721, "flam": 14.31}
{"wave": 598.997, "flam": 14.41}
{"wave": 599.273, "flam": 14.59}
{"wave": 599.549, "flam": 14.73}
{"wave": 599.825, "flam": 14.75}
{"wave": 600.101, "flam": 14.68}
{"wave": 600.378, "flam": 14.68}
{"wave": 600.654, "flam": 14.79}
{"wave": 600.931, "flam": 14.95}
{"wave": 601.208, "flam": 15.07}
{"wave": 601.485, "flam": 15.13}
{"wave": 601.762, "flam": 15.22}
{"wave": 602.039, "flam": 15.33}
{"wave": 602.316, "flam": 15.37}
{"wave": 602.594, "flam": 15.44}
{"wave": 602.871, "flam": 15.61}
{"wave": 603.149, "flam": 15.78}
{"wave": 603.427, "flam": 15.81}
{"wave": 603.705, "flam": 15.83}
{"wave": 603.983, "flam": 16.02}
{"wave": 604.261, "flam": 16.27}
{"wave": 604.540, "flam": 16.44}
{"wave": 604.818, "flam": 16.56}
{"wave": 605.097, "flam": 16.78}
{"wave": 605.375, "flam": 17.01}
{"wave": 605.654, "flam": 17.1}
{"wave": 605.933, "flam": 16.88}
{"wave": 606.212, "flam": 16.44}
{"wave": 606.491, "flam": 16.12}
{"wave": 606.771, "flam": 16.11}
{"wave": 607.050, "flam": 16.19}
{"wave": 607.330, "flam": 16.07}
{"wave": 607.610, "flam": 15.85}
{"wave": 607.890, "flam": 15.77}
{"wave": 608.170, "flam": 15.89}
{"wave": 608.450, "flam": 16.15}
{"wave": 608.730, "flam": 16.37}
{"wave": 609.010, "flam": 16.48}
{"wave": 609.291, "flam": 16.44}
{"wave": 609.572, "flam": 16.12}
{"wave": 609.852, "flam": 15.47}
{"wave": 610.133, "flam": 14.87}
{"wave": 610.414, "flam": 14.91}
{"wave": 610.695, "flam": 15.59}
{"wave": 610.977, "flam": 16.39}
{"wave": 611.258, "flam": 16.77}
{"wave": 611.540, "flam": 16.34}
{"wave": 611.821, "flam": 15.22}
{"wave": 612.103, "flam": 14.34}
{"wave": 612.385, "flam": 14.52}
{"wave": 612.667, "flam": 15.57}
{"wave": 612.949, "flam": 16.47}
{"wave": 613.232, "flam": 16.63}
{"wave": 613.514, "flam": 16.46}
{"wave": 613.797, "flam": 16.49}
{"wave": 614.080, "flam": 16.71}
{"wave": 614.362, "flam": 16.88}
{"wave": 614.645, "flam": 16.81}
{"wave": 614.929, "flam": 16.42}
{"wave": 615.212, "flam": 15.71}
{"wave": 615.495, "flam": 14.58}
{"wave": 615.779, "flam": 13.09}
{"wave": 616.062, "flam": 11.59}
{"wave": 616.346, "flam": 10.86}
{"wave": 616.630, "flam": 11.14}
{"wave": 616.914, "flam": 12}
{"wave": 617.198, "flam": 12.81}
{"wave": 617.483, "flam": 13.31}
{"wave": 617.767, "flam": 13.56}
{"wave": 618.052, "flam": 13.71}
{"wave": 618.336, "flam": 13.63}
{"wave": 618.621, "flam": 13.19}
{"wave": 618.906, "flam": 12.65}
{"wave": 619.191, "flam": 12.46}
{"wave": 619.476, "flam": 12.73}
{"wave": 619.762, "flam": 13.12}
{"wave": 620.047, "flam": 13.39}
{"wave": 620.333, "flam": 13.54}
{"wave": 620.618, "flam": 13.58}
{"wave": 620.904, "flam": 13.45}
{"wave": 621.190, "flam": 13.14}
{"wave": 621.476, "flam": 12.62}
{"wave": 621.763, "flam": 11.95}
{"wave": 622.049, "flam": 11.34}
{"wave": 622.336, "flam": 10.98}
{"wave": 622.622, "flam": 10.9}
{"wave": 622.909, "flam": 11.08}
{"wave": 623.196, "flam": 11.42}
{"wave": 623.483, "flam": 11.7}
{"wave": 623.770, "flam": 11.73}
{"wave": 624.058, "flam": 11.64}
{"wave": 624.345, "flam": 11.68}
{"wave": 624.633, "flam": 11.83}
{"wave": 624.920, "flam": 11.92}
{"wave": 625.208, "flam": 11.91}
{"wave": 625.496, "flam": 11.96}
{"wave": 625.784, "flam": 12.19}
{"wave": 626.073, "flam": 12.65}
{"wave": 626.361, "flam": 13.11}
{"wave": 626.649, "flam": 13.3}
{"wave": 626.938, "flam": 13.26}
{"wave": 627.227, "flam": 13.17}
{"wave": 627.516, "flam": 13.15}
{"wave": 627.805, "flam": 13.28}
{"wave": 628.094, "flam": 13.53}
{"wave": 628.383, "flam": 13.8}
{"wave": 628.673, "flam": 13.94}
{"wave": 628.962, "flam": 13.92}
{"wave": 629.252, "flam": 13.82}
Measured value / 0.142 mag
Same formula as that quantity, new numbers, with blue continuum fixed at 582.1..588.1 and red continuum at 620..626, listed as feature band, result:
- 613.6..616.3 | -0.210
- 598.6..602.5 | -0.116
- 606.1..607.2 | -0.238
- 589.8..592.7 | 0.157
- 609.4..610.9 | -0.204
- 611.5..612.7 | -0.186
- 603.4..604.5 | -0.214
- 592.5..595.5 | -0.003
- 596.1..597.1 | -0.046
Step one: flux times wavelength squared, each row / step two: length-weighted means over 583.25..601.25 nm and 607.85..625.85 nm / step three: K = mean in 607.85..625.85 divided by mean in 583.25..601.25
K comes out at 1.1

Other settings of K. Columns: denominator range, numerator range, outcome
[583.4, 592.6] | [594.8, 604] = 1.27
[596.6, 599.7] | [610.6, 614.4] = 1.18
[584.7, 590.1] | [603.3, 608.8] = 1.59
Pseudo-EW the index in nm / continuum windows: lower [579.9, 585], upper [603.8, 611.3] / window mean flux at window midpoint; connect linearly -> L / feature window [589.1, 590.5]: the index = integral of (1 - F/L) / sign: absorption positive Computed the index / 0.719 nm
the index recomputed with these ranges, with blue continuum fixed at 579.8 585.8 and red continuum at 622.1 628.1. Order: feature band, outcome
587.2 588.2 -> 0.23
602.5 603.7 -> -0.14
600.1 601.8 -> -0.09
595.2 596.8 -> 0.07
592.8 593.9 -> 0.07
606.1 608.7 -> -0.46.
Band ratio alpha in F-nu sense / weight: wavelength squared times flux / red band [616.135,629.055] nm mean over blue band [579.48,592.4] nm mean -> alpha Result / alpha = 1.07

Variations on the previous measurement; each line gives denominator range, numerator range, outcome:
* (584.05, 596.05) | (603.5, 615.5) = 1.40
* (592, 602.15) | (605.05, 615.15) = 1.18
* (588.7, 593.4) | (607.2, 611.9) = 1.55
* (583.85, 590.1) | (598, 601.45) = 1.33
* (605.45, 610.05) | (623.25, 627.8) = 0.81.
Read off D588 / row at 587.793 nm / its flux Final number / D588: 11.55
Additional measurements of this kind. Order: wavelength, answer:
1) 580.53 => 16.55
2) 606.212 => 16.44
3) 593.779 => 14.13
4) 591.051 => 12.48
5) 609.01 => 16.48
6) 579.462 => 16.13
